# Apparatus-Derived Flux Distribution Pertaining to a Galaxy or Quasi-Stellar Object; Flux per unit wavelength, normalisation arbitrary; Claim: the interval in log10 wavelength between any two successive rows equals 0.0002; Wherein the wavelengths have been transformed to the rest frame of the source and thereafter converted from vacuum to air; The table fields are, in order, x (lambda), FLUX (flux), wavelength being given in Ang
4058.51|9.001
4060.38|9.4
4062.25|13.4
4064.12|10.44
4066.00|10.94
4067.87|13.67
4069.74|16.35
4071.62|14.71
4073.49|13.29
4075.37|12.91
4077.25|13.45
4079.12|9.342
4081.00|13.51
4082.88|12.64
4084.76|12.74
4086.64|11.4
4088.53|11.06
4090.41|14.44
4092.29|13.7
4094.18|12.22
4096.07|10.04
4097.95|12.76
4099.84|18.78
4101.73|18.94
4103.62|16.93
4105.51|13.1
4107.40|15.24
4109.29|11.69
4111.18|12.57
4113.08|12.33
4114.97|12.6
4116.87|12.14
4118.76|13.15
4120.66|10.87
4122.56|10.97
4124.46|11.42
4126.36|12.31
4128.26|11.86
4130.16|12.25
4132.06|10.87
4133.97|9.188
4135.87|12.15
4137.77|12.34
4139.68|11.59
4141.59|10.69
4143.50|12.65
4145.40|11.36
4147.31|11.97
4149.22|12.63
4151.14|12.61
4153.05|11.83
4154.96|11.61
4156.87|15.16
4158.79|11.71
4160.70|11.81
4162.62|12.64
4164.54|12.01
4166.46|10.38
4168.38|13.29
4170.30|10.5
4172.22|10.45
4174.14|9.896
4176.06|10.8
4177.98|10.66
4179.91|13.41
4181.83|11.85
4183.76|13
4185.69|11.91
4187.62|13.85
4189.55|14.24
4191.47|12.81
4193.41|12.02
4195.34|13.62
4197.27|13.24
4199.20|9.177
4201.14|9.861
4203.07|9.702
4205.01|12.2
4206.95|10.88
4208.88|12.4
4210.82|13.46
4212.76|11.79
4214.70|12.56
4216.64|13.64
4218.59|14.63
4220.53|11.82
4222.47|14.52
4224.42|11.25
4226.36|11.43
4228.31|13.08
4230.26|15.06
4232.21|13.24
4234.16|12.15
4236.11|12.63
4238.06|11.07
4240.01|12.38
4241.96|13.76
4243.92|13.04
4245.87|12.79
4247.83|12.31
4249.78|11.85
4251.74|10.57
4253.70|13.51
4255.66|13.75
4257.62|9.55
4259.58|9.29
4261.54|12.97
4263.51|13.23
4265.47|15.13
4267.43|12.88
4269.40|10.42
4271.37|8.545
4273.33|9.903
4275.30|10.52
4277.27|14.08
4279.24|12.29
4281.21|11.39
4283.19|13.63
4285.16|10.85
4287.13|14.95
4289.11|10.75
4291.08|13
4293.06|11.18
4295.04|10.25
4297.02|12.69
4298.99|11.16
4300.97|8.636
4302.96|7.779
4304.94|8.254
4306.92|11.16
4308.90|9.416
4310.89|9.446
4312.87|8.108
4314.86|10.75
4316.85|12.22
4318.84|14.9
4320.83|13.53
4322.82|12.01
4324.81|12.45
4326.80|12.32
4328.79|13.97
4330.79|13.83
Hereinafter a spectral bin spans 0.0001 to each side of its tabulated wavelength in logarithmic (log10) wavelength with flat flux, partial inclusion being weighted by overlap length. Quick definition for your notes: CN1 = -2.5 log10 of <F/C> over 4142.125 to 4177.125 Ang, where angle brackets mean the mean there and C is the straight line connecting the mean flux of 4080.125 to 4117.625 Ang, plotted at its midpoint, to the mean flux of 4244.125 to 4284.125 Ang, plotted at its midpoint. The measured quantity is 0.09 mag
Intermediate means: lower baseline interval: 13.4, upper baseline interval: 11.9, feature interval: 11.8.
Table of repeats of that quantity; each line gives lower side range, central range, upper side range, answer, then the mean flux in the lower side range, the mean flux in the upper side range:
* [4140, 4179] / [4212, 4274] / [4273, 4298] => -0.039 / 11.7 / 12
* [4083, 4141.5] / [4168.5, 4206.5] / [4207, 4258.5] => 0.077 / 12.7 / 12.6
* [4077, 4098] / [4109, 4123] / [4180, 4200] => 0.022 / 12.2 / 12.6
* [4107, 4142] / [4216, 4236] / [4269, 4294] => -0.114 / 11.9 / 11.7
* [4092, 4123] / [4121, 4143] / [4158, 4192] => 0.131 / 13.4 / 12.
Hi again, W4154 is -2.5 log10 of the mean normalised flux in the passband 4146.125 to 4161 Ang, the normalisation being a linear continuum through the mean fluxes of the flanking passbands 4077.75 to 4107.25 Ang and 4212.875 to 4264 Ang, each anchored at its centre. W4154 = 0.06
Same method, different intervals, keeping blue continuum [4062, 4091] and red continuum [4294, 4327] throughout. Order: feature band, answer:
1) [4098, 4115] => -0.18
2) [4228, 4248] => -0.13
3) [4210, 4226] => -0.12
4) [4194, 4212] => 0.01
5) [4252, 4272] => -0.06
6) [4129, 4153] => 0.05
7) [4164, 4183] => 0.06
